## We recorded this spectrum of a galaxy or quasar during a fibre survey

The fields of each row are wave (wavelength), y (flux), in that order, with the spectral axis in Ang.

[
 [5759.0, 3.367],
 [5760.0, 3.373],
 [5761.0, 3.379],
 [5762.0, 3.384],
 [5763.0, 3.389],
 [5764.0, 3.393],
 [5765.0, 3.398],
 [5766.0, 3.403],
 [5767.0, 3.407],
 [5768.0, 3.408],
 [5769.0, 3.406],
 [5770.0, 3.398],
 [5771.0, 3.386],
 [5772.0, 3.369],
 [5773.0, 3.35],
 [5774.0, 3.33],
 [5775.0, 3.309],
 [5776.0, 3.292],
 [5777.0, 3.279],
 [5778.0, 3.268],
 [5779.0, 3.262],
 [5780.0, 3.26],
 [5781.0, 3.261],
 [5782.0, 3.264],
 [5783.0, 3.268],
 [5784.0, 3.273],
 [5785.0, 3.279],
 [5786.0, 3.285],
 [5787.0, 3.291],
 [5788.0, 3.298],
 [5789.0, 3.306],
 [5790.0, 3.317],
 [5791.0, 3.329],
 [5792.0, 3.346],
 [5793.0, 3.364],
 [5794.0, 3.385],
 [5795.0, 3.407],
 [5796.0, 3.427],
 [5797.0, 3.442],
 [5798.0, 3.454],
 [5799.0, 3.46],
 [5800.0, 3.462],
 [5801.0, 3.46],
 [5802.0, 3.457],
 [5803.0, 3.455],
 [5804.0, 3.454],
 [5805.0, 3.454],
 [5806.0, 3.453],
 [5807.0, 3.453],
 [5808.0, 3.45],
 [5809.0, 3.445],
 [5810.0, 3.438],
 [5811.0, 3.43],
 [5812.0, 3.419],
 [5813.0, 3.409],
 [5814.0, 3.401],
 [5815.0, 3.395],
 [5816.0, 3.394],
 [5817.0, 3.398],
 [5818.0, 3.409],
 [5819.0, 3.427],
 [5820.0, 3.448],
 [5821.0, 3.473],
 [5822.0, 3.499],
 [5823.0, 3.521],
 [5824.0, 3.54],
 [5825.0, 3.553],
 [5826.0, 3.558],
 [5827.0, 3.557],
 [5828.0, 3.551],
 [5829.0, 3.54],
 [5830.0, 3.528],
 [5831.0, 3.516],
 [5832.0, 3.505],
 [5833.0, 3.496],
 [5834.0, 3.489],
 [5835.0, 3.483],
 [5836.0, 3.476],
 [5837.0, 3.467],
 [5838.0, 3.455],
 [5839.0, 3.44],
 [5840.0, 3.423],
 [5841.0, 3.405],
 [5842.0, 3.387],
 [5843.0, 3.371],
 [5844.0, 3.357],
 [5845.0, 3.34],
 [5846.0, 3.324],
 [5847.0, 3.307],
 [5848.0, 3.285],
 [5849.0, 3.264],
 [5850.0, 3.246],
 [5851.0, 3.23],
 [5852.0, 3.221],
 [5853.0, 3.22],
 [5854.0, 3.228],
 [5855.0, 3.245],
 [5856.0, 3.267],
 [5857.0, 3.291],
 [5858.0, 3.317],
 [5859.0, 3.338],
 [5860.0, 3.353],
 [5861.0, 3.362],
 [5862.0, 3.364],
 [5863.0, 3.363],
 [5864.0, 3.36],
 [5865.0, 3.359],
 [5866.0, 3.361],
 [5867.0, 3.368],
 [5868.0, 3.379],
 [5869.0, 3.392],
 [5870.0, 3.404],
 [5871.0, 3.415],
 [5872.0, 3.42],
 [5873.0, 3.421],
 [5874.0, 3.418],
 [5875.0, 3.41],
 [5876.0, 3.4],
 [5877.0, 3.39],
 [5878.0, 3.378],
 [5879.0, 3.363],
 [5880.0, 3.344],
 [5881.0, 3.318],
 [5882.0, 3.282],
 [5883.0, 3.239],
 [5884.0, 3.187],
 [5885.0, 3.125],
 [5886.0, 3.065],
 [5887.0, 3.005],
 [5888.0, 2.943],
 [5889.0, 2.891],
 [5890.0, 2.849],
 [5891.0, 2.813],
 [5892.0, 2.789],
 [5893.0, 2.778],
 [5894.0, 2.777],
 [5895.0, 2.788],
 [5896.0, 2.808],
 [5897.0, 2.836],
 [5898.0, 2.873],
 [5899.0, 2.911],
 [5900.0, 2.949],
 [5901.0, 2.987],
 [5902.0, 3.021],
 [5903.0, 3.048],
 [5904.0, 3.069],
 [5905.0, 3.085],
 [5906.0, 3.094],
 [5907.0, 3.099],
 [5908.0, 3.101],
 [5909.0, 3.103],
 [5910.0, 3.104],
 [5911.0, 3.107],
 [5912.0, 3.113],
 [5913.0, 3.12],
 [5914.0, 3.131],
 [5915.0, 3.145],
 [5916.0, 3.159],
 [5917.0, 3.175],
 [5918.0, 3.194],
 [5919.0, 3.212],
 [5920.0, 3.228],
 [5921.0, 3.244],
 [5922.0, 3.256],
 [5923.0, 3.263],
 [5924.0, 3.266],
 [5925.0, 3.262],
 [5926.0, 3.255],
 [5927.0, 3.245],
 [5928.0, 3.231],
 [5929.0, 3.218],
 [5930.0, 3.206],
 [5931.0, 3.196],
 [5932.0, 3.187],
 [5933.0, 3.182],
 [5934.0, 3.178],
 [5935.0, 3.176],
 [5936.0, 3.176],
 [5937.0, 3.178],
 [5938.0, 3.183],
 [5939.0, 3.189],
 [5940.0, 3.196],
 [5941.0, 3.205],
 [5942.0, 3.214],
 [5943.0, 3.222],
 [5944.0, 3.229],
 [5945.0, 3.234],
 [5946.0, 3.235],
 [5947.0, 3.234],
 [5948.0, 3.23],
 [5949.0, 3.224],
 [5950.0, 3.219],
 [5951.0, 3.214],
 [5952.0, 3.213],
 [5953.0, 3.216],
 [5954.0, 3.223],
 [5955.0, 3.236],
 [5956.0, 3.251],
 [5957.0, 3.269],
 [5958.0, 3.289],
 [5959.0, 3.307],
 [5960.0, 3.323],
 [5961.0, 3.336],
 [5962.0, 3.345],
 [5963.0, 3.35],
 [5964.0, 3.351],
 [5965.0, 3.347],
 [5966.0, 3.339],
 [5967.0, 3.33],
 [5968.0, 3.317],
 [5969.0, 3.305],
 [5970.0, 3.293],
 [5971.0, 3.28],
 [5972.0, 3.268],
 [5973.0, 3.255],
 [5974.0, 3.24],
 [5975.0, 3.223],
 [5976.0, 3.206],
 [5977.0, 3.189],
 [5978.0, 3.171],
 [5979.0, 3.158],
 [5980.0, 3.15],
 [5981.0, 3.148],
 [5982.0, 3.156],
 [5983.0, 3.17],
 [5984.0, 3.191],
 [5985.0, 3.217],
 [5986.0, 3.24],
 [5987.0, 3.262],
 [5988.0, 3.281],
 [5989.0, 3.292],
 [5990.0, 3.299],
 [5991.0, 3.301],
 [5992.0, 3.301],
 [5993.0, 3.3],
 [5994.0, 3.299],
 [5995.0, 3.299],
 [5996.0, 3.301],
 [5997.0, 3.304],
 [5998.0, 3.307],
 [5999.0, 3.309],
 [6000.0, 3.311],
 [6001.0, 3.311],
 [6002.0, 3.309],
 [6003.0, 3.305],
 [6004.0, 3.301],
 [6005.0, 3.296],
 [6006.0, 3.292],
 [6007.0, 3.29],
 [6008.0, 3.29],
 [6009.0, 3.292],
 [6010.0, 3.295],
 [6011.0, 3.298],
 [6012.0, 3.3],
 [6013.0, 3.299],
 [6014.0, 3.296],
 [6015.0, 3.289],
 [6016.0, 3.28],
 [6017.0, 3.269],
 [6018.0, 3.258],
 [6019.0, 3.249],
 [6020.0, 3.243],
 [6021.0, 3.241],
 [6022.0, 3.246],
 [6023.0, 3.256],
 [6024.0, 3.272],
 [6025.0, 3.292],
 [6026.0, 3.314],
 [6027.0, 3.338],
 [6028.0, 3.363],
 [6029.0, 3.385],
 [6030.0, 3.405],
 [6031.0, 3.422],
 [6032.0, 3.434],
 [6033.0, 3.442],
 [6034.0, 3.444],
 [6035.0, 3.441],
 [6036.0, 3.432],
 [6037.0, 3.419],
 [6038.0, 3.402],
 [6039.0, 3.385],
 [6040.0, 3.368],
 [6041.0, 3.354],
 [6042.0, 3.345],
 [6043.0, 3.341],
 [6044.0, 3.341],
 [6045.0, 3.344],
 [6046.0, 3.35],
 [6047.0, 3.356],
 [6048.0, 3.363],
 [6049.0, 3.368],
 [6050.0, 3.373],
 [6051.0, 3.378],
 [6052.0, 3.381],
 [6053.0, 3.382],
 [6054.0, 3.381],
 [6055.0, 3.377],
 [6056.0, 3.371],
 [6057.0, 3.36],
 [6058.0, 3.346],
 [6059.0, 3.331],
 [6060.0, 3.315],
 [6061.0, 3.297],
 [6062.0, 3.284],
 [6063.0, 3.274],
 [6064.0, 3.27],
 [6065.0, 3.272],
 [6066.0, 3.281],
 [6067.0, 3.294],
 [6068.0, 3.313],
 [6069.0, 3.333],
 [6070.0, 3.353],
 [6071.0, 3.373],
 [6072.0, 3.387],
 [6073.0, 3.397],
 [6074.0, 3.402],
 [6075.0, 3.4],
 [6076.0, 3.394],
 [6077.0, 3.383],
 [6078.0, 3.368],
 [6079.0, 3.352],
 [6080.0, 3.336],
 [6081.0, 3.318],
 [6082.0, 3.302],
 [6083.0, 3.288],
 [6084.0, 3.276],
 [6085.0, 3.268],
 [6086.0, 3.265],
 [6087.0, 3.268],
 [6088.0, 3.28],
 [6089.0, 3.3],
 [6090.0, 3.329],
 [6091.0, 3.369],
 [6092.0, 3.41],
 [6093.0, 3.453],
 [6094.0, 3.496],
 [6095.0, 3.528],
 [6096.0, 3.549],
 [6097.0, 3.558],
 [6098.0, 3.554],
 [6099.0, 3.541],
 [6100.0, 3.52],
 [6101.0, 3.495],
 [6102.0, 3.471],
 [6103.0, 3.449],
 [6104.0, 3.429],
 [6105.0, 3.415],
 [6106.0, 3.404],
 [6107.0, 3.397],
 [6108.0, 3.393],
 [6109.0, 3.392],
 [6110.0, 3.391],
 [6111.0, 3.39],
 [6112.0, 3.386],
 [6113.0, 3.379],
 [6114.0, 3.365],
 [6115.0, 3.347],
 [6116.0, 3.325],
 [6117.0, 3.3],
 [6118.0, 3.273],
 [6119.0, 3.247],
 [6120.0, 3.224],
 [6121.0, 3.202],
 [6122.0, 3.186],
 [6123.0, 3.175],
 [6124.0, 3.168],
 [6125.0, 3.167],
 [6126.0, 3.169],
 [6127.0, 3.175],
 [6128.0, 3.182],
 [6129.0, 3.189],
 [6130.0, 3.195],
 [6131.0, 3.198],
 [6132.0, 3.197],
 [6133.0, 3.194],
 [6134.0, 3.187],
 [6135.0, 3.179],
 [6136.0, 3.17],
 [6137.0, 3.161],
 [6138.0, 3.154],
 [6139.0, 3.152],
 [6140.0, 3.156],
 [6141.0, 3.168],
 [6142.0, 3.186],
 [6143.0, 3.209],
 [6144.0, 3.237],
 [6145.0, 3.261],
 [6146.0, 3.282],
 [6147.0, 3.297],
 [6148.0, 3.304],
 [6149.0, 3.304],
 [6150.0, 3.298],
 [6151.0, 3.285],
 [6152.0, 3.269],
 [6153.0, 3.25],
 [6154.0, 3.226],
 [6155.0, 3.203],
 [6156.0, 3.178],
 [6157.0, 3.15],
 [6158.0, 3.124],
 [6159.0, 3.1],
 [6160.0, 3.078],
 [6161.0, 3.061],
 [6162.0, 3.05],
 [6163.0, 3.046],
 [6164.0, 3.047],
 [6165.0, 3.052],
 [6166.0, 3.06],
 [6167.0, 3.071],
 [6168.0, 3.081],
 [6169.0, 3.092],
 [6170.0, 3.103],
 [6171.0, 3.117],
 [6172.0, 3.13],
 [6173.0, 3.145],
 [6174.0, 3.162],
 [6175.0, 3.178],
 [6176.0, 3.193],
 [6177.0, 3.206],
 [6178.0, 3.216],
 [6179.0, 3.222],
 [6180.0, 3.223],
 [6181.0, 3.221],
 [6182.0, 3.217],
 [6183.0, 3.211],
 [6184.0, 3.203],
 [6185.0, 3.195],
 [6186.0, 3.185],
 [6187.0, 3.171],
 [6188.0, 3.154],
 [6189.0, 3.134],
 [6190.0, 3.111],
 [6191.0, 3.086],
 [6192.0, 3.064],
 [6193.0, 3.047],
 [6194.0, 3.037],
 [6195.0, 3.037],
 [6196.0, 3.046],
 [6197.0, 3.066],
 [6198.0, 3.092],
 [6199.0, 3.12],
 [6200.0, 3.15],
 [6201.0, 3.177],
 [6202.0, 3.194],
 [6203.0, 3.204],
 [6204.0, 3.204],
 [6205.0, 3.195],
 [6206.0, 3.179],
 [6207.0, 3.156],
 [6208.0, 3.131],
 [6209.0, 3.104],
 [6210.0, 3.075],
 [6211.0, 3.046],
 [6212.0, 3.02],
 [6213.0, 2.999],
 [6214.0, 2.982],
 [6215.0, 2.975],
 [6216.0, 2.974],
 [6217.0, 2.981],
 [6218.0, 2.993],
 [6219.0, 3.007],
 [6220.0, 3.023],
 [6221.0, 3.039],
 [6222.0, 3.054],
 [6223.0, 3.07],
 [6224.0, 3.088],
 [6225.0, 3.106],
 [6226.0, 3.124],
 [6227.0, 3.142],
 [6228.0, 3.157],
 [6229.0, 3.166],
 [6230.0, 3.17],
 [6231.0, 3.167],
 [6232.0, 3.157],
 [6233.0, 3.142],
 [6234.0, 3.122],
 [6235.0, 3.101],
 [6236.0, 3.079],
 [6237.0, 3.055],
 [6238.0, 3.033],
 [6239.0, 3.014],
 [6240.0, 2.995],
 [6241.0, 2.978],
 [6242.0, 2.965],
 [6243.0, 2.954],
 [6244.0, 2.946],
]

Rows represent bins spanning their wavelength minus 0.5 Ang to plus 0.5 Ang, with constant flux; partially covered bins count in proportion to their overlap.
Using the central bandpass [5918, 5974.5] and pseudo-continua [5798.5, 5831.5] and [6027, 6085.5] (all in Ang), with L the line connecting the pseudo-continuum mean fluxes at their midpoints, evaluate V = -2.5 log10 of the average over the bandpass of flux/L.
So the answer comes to 0.05 mag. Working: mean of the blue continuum 3.47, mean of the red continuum 3.36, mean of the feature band 3.25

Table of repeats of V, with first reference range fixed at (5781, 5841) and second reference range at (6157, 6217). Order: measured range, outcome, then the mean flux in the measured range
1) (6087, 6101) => -0.08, 3.45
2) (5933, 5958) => 0.03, 3.22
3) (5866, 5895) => 0.06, 3.19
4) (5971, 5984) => 0.03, 3.2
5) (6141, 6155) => -0.04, 3.26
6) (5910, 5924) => 0.05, 3.18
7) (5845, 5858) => 0.04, 3.27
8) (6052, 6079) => -0.04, 3.34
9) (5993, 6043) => -0.02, 3.32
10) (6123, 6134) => -0.01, 3.18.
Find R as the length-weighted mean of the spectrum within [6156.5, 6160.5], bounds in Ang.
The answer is 3.11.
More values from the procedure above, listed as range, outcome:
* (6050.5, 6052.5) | 3.38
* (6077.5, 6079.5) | 3.36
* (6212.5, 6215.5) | 2.99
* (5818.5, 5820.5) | 3.44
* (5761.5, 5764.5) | 3.39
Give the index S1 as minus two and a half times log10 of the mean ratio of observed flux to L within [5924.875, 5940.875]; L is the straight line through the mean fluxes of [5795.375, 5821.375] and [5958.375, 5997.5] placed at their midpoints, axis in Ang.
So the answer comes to 0.04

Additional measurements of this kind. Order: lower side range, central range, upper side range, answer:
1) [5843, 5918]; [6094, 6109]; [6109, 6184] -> -0.09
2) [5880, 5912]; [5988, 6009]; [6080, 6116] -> -0.03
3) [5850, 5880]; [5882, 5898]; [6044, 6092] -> 0.14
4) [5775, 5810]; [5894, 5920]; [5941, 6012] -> 0.09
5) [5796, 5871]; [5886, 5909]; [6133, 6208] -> 0.15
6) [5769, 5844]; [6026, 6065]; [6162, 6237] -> -0.05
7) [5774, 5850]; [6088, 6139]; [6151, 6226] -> -0.05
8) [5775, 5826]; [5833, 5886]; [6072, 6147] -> 0.01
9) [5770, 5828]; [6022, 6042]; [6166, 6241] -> -0.05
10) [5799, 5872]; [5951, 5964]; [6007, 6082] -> 0.03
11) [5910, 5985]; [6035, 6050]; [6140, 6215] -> -0.06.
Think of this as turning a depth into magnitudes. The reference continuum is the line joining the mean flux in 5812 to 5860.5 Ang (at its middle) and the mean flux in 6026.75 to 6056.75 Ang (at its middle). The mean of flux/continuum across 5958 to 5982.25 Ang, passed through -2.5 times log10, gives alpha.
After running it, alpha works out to 0.040 mag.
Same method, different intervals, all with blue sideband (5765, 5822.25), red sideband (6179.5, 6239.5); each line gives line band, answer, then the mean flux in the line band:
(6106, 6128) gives -0.04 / 3.29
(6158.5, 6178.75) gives 0.01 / 3.11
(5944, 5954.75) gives 0.02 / 3.22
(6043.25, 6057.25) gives -0.05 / 3.37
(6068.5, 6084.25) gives -0.05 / 3.36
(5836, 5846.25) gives -0.02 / 3.4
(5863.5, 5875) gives -0.02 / 3.39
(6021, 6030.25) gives -0.03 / 3.31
